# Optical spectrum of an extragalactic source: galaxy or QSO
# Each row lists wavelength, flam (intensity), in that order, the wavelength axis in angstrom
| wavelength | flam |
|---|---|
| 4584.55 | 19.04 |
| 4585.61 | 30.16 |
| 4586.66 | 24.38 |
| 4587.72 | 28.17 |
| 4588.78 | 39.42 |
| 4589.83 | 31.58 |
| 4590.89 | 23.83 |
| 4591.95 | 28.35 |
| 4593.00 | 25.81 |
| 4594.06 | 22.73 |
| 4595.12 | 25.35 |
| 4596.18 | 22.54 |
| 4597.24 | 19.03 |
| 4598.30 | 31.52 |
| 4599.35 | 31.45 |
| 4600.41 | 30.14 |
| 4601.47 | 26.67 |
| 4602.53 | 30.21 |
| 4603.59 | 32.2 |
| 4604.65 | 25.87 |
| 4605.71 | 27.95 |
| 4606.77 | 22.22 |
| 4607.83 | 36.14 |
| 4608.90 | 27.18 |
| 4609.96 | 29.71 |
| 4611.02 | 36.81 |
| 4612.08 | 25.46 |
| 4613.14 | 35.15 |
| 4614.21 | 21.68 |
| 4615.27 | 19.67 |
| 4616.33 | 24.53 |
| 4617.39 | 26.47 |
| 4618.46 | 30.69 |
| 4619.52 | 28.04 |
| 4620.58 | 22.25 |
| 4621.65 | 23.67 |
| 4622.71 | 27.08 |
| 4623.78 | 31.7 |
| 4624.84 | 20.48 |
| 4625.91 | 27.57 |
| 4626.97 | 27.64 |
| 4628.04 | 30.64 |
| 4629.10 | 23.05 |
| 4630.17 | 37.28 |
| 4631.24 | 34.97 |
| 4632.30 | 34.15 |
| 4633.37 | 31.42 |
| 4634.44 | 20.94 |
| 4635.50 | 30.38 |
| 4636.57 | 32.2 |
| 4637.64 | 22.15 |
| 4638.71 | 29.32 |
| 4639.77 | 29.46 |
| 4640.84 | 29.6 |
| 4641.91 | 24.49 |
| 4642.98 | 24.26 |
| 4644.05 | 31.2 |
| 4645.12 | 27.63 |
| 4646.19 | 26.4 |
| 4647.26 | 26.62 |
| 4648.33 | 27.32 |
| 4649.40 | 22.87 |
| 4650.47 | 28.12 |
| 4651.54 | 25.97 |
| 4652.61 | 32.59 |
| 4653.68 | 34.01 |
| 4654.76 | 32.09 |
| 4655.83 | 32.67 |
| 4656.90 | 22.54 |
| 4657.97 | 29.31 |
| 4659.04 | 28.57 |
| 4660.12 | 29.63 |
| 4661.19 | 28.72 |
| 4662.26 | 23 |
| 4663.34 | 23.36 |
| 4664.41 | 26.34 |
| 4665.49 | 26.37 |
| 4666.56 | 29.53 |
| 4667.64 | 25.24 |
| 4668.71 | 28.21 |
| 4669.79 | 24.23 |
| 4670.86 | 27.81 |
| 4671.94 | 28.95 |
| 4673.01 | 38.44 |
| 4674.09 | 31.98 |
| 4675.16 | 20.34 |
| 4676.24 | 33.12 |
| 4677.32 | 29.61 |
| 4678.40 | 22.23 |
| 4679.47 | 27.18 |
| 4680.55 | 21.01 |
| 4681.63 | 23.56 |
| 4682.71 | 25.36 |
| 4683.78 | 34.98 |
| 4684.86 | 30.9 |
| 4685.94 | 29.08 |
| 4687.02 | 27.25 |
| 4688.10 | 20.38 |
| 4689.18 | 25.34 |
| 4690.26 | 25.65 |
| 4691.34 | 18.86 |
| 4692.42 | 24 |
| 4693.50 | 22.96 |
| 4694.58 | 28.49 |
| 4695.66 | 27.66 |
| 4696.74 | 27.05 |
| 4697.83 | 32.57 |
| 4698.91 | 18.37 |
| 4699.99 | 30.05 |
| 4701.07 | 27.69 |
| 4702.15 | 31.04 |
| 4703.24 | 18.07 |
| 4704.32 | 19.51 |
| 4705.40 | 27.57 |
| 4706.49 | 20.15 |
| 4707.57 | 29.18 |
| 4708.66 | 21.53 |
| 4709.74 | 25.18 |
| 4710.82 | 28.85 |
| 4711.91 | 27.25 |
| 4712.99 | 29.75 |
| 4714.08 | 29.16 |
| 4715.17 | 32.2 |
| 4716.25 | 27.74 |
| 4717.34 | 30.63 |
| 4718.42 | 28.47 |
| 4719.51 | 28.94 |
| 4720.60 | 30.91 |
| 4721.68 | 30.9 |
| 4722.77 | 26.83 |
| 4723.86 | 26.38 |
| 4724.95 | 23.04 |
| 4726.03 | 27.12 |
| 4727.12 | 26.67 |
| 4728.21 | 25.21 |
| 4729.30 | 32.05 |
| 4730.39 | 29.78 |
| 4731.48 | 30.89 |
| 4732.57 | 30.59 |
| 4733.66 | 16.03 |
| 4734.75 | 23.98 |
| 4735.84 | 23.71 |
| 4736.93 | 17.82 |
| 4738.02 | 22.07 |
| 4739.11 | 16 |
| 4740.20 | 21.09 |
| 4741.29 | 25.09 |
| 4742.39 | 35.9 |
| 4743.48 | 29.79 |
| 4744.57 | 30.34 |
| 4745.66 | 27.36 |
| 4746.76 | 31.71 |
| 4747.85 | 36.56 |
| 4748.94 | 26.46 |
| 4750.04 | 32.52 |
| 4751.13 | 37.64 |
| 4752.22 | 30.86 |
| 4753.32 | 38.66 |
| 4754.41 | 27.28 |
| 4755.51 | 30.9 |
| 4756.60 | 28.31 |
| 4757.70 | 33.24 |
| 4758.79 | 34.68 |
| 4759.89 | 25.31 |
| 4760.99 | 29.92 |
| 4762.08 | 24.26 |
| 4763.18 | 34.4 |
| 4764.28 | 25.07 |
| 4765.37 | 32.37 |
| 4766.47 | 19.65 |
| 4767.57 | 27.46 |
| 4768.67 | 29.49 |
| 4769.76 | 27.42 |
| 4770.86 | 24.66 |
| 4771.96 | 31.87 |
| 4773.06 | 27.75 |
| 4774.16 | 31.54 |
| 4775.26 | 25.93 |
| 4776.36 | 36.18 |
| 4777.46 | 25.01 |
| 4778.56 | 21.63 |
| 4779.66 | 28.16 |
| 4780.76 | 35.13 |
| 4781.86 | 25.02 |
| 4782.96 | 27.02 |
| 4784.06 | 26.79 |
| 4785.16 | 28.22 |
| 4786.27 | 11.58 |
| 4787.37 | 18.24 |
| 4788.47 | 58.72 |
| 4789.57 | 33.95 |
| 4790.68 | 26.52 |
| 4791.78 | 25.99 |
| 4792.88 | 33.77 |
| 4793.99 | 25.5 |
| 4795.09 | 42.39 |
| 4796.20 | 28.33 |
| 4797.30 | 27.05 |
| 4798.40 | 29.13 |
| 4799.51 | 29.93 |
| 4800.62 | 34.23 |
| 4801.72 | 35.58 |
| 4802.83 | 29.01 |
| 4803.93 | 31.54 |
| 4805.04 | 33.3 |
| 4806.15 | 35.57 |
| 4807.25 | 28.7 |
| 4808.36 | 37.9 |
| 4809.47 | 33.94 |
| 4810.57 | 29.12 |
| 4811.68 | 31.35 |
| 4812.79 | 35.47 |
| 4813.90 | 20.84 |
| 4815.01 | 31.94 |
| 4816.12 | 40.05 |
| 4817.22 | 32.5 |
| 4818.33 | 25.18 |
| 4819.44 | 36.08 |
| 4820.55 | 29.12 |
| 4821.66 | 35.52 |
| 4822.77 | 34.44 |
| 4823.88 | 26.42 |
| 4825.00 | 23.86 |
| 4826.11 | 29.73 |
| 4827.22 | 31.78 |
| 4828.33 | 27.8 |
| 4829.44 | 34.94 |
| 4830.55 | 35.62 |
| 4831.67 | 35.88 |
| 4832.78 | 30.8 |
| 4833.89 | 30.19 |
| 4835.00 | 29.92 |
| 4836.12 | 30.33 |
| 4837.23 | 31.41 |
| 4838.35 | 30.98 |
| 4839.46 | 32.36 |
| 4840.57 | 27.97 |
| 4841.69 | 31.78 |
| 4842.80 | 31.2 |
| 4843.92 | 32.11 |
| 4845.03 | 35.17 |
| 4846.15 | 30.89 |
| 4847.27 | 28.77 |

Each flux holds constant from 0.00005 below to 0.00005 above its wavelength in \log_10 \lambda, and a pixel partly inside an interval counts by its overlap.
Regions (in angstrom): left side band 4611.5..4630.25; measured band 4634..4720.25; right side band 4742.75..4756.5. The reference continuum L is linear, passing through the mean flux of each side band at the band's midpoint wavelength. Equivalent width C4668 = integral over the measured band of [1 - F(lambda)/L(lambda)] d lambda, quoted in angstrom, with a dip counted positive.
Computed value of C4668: 4.8 angstrom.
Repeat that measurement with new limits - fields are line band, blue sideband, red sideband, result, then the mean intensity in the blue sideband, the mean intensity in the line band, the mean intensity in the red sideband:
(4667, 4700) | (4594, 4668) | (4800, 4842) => 2.4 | 27.8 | 26.8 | 31.7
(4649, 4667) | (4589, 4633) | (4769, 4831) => 0.3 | 27.9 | 28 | 30.4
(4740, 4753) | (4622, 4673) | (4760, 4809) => -0.7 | 28.1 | 30.8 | 29.6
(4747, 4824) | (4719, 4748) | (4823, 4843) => -4.1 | 26.8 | 30.4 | 30.8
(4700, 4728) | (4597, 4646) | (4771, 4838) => 2.3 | 28.1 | 27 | 30.7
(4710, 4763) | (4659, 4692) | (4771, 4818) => 0.7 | 26.9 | 28.4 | 30.5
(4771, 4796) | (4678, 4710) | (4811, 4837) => 0.1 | 25.4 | 29.3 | 31.3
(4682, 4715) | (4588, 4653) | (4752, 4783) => 2.6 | 27.9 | 26.2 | 28.9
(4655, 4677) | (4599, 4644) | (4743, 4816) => 0.6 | 28.2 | 28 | 30.2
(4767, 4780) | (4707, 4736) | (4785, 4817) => 0.8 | 27.6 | 28.1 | 31.4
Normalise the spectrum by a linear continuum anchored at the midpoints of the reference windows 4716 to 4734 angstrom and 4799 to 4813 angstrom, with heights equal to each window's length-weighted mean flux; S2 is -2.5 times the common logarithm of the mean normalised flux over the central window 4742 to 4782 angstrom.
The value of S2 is 0.01 mag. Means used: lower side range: 27.9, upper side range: 32.7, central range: 29.8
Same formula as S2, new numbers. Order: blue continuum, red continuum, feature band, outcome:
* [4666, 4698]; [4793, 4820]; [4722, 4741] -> 0.17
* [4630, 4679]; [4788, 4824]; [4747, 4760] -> -0.04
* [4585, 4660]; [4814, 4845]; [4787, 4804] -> -0.04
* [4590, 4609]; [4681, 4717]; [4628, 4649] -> -0.07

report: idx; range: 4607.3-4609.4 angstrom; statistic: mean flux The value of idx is 31.6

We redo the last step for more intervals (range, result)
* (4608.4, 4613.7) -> 30.8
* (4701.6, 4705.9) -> 24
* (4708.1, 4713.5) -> 26.5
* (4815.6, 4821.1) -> 32.6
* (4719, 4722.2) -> 30.3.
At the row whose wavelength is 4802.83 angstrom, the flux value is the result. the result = 29.01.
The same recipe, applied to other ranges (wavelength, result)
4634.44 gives 20.94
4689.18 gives 25.34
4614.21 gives 21.68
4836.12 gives 30.33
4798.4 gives 29.13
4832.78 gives 30.8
